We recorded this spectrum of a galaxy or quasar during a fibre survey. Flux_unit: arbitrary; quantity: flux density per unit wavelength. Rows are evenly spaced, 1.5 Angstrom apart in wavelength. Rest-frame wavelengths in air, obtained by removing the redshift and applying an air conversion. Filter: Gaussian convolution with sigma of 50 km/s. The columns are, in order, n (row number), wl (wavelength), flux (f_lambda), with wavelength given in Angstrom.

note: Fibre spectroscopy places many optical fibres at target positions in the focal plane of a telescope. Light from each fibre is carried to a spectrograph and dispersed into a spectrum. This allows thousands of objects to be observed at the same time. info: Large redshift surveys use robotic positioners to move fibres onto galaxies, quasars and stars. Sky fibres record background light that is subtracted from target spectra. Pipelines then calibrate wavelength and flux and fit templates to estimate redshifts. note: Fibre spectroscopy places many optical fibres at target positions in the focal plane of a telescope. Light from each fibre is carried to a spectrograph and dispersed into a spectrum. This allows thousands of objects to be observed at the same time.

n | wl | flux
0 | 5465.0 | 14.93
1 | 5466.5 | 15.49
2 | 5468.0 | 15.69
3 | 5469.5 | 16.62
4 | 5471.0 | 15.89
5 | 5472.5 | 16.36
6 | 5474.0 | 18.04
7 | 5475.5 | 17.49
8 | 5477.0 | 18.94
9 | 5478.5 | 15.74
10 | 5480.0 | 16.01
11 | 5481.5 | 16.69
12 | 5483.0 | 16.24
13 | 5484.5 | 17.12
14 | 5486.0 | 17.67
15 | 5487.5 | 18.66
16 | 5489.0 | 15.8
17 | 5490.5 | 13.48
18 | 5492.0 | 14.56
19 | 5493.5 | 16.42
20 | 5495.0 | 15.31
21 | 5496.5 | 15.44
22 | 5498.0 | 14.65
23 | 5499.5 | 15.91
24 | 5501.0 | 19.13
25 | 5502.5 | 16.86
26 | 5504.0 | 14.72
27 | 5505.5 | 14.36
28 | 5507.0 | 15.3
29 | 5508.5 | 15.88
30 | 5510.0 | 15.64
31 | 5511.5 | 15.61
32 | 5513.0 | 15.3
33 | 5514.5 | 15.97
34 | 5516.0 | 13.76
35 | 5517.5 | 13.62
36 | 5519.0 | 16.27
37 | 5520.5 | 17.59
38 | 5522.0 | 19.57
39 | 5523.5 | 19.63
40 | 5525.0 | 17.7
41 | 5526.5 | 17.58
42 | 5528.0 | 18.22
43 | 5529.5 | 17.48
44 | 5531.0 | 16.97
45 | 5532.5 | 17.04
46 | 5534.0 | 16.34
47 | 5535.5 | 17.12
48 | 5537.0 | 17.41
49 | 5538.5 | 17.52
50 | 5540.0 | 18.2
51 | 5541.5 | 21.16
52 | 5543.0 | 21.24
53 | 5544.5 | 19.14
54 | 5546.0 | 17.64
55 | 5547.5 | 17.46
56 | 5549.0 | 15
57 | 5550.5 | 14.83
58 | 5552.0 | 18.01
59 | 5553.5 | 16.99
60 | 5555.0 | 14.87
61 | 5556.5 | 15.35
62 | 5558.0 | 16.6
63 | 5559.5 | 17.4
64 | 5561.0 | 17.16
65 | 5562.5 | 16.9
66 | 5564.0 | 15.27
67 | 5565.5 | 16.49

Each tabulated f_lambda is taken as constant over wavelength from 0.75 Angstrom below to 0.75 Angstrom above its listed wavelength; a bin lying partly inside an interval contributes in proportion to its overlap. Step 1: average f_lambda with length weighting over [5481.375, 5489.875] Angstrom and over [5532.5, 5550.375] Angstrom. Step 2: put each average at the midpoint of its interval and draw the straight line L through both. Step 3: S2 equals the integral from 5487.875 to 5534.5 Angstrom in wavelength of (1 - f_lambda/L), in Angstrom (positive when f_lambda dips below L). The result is 3.2 Angstrom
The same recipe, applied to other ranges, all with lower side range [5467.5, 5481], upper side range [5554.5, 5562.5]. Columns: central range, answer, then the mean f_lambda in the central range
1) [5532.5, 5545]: -1.48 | 18.4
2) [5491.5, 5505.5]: 0.70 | 15.8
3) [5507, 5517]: 0.77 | 15.3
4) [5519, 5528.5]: -0.96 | 18.2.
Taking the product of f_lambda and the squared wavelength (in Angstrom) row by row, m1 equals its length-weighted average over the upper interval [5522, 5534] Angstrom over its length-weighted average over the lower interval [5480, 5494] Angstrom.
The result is 1.11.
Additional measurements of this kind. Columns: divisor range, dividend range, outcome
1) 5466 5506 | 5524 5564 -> 1.09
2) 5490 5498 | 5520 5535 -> 1.20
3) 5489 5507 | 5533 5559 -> 1.14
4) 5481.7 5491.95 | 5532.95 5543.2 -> 1.13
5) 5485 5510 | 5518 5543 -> 1.14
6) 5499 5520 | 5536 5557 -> 1.14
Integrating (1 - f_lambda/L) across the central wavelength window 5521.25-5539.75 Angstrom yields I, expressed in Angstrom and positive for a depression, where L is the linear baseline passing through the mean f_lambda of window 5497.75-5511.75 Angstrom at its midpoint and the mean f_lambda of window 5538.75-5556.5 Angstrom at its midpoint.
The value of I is -0.9 Angstrom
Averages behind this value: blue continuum 15.9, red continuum 17.6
